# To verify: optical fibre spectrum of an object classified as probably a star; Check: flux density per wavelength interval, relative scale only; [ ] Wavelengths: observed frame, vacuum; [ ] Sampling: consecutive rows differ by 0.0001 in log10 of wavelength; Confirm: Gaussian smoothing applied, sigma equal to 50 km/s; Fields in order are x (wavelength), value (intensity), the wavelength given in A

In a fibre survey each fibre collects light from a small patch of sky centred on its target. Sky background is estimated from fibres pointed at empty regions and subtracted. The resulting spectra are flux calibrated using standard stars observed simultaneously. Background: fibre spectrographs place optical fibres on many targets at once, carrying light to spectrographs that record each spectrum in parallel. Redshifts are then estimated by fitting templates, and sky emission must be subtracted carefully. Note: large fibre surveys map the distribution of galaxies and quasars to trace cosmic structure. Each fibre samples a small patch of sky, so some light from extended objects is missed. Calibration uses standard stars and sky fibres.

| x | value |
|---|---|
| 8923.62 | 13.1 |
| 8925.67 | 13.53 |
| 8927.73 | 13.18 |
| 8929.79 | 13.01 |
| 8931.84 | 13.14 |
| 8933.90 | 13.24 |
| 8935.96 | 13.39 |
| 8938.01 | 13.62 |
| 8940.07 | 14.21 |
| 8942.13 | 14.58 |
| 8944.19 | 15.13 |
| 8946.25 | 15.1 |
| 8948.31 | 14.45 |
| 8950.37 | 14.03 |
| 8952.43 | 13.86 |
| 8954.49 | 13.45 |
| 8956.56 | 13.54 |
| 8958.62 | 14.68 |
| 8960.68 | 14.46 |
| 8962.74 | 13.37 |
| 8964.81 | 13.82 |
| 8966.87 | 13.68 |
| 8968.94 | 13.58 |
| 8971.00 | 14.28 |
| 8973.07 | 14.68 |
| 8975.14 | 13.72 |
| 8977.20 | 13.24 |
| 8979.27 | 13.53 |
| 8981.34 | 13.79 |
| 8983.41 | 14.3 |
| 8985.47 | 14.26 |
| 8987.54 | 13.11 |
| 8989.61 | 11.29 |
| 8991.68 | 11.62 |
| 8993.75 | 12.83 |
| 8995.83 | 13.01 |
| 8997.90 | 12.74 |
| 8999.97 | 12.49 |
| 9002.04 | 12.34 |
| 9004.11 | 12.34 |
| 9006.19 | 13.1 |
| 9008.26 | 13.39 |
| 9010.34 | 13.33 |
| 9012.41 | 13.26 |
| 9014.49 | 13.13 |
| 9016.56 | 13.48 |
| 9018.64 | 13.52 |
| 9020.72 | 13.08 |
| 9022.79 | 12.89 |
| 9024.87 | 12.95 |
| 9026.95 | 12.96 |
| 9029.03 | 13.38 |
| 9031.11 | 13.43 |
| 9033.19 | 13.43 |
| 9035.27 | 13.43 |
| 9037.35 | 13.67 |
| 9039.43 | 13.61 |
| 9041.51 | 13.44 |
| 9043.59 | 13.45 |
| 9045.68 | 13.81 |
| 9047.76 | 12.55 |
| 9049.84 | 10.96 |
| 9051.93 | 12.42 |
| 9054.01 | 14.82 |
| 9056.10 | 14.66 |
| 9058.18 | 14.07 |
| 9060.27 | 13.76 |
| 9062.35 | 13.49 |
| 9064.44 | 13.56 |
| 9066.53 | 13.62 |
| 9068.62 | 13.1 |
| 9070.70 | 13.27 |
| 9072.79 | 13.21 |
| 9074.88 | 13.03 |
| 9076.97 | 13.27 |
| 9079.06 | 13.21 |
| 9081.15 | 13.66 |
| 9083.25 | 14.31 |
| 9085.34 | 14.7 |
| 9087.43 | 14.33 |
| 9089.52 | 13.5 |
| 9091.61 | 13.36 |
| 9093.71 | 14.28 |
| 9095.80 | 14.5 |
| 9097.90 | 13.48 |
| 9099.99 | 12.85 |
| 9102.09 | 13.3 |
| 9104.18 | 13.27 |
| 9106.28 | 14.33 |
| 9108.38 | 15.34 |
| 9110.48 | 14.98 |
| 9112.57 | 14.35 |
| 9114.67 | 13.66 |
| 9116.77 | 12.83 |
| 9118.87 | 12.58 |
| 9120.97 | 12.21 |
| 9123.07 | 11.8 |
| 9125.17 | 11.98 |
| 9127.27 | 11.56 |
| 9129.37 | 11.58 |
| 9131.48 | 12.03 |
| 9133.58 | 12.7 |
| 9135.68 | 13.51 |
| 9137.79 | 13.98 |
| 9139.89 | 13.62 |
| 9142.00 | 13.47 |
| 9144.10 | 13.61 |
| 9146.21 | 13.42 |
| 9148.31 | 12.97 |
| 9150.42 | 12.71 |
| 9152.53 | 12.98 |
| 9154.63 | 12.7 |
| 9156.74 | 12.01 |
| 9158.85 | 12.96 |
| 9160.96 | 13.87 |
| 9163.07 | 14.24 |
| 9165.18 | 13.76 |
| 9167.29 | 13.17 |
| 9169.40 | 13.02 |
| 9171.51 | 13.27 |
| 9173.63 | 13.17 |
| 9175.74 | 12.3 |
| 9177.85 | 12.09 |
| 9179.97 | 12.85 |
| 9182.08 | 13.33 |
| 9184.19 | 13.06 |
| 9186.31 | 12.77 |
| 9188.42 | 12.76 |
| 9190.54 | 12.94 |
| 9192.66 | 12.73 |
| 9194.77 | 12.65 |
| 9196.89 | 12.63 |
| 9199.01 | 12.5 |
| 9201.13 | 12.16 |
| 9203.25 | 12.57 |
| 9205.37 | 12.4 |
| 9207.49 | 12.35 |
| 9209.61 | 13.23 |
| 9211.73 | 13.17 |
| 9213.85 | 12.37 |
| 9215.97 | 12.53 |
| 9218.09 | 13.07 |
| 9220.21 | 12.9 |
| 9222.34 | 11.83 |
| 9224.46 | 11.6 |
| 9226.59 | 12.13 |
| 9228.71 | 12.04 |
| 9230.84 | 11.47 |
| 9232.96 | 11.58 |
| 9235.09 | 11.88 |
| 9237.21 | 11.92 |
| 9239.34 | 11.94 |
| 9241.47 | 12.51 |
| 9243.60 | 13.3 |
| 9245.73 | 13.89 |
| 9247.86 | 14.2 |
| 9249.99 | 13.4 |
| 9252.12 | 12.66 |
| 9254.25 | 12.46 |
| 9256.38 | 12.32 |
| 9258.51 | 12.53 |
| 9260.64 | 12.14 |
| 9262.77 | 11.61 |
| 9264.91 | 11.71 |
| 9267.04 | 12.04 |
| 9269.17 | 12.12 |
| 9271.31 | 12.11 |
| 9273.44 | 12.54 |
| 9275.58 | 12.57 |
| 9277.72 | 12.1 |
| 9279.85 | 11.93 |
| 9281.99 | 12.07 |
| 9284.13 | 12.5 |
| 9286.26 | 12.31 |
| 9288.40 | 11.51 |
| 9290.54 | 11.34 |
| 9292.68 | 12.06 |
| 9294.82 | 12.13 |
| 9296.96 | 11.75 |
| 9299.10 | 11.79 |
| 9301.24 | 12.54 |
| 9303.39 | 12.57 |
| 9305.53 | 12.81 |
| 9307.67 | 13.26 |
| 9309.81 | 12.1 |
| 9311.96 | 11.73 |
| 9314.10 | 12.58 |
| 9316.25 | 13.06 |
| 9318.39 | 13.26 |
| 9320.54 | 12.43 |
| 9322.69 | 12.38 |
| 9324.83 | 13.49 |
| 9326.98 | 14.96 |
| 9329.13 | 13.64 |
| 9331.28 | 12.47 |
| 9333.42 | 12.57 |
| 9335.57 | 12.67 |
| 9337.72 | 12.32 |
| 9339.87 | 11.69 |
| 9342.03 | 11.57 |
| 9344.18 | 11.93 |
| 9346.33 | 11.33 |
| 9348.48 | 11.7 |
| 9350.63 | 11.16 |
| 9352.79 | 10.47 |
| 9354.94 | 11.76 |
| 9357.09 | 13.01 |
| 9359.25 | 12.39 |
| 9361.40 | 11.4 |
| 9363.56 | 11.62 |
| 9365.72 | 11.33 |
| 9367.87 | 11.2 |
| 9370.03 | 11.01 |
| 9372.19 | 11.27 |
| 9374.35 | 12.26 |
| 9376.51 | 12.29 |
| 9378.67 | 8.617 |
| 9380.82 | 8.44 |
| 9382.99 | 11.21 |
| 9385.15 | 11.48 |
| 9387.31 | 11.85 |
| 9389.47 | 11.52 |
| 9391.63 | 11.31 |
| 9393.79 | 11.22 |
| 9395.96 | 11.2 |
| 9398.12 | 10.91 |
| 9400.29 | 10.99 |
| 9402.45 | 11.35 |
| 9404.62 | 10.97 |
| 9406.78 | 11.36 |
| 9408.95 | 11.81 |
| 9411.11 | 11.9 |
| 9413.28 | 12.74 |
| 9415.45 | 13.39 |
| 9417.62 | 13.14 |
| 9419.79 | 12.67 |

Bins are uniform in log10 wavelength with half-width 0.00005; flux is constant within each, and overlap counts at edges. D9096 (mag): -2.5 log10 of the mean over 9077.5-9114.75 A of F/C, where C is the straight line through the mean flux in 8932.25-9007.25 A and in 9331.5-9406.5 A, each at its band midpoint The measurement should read -0.09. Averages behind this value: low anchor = 13.6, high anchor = 11.4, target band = 14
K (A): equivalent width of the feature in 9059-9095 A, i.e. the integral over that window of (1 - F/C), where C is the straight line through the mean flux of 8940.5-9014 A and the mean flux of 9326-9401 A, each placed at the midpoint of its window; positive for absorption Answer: -1.6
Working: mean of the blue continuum 13.6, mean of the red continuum 11.6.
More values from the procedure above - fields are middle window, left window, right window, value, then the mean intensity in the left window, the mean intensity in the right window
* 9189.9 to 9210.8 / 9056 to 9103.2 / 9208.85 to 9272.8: 0.19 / 13.7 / 12.4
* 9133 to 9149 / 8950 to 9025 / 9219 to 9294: -0.89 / 13.4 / 12.3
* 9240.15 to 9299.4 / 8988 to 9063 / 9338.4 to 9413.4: -2.24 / 13.1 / 11.4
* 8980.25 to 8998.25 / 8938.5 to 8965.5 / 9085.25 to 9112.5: 1.45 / 14.2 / 14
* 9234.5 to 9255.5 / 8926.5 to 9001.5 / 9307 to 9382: -0.73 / 13.6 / 12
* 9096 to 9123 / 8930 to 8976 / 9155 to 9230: -0.79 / 14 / 12.7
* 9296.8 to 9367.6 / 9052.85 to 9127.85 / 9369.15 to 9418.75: -2.64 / 13.6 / 11.4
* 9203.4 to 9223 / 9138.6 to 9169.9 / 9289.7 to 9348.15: 0.45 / 13.2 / 12.5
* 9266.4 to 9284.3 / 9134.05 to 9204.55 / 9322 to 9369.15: 0.39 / 13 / 12.1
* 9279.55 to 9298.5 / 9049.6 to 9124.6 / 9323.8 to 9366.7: 0.80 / 13.6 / 12.2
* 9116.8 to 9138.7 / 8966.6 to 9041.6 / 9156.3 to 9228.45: 0.90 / 13.2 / 12.8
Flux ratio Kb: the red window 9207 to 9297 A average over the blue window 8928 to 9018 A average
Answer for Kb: 0.91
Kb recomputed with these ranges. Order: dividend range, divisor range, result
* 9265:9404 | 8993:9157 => 0.90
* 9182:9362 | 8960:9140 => 0.93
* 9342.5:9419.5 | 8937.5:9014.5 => 0.85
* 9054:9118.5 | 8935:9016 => 1.02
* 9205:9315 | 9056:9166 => 0.92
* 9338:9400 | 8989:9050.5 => 0.87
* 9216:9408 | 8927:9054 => 0.90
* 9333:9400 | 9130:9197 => 0.88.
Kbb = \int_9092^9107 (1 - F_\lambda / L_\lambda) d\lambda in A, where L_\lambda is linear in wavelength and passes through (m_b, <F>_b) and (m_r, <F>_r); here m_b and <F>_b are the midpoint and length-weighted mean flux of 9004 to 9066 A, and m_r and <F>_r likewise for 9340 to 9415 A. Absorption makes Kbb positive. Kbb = -0.8 A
